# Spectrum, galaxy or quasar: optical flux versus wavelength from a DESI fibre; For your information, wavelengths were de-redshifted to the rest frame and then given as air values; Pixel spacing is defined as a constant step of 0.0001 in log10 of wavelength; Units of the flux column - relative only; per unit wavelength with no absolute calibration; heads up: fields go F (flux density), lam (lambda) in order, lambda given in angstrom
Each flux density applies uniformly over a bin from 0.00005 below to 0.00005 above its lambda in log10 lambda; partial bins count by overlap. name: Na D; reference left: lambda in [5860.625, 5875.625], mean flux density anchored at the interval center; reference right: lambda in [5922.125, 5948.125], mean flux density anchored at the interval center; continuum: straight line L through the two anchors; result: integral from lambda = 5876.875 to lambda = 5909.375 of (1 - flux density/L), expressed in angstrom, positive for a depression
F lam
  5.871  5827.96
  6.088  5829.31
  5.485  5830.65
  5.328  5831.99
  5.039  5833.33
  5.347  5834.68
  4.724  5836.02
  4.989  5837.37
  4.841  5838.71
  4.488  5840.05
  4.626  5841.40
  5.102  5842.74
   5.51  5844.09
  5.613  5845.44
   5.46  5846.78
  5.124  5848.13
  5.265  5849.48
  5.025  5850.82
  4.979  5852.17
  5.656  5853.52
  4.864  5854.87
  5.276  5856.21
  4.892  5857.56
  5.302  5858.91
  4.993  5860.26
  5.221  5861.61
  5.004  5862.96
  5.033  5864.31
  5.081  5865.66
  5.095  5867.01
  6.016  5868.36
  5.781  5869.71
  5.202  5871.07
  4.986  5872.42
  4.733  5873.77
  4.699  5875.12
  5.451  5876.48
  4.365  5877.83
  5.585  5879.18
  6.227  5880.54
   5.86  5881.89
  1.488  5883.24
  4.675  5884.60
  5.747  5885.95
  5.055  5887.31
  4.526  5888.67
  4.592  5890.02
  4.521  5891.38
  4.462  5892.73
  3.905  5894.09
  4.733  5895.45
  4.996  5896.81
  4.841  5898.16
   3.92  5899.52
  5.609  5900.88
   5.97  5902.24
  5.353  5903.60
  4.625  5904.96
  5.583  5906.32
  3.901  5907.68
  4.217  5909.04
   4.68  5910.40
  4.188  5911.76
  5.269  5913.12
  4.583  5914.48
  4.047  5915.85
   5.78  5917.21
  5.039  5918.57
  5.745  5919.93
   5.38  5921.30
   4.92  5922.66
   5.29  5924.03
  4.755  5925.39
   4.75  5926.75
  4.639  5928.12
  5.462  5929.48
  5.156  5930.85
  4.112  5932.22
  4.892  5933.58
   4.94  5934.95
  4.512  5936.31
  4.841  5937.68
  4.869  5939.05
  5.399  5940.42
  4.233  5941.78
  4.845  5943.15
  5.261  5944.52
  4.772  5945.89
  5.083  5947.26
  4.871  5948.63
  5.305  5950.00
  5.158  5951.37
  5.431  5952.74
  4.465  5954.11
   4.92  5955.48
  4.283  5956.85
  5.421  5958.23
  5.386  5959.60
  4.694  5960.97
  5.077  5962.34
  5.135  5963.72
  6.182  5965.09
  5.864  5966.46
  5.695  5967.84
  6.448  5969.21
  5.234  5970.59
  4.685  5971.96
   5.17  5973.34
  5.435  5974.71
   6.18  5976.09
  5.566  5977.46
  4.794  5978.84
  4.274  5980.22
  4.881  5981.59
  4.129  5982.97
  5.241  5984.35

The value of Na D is 1.7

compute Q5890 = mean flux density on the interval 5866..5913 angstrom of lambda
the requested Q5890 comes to 4.88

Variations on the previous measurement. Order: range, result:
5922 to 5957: 4.9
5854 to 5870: 5.21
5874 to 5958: 4.87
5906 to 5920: 4.76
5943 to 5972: 5.21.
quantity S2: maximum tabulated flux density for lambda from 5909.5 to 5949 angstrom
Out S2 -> 5.78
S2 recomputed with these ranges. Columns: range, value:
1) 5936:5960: 5.431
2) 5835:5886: 6.227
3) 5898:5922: 5.97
